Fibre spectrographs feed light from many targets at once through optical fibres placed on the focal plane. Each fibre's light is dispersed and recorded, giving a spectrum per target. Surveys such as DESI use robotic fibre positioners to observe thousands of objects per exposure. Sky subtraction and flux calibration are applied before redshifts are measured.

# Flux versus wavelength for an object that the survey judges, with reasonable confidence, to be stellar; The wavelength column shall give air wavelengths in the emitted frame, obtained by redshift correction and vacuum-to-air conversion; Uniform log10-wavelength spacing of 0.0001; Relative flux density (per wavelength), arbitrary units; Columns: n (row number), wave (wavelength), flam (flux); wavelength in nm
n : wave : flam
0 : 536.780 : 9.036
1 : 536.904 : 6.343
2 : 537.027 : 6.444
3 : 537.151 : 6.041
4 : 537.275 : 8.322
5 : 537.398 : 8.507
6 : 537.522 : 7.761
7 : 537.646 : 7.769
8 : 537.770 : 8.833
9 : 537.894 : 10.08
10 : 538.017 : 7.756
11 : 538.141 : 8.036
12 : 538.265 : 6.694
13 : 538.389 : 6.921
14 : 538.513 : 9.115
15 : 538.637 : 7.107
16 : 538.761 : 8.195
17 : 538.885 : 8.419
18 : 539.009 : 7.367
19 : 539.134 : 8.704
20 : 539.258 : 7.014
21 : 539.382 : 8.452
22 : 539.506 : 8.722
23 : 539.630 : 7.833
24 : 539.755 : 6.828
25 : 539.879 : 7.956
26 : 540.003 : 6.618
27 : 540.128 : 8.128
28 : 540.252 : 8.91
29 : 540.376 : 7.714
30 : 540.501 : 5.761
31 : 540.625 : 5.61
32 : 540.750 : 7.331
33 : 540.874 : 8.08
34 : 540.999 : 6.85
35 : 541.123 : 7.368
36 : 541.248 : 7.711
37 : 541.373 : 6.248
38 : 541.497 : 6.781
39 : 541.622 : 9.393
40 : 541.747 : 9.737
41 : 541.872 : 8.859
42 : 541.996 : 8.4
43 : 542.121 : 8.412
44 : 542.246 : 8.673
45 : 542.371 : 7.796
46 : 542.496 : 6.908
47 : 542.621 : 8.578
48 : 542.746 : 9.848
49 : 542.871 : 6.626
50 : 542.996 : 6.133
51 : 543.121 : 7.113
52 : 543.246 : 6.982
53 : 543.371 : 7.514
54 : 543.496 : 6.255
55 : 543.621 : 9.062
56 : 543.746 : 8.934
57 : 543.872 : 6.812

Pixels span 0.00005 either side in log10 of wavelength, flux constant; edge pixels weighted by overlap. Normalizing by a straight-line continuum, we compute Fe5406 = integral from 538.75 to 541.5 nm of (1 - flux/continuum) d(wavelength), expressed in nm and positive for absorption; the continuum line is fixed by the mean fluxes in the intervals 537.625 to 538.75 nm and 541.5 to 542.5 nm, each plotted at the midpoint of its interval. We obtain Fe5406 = 0.26 nm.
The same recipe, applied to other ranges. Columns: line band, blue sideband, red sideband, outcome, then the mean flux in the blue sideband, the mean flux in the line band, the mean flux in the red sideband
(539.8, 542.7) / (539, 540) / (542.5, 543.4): -0.034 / 7.81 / 7.74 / 7.5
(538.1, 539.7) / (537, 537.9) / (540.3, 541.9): -0.033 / 7.89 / 7.88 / 7.48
